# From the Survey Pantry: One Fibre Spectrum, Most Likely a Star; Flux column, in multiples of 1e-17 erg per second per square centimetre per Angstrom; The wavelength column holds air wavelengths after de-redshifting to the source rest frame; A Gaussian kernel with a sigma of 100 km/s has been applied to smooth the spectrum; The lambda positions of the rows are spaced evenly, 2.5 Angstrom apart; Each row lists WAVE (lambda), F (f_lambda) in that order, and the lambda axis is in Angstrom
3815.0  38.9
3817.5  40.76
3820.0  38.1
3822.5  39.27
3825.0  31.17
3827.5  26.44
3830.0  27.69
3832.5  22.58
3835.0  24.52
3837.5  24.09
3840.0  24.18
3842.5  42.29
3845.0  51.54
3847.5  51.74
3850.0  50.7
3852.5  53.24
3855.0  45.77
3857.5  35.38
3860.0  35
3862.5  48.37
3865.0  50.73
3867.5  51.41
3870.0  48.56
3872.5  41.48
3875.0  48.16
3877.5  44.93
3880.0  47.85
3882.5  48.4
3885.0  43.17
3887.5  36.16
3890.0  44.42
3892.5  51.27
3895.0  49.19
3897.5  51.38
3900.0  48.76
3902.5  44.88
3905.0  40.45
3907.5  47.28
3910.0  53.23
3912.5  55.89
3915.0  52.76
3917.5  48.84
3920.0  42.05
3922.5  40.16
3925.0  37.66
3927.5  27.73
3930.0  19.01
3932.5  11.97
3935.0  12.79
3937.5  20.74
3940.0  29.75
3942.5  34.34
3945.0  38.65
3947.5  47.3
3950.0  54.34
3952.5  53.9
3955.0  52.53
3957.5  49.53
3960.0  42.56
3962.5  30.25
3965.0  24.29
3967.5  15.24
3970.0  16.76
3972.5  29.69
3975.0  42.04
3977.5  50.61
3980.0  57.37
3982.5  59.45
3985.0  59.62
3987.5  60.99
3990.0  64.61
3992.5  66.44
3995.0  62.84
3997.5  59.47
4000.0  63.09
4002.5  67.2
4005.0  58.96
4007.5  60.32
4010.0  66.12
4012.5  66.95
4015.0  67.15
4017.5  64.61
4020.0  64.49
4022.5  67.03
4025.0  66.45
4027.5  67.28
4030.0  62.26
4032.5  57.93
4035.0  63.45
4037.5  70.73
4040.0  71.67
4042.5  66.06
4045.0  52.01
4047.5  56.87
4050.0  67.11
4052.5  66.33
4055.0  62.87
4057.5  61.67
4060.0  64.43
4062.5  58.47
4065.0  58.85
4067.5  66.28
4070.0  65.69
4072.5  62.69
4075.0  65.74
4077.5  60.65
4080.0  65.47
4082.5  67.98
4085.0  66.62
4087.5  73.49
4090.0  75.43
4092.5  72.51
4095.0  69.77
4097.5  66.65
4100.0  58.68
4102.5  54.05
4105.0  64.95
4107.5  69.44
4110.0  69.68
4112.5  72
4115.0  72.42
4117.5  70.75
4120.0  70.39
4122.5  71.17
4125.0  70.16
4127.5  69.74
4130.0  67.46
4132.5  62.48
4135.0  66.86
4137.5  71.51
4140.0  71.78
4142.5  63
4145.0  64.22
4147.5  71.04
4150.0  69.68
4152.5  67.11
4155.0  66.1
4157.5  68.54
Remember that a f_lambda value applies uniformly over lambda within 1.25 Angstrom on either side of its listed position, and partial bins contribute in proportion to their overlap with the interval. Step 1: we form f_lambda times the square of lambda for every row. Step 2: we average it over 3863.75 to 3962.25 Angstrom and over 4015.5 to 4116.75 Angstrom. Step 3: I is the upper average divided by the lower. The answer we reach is 1.66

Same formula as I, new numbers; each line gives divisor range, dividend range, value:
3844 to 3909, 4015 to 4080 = 1.49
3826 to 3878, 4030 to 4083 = 1.74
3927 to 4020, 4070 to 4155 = 1.55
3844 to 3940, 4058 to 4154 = 1.75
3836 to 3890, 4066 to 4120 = 1.72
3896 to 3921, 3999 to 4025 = 1.40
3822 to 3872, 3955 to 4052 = 1.56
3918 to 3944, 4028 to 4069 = 2.36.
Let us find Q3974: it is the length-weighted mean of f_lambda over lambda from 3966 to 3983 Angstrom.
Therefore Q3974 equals 37.6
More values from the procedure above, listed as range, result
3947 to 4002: 48.6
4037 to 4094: 65.1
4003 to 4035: 64.2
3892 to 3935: 41.5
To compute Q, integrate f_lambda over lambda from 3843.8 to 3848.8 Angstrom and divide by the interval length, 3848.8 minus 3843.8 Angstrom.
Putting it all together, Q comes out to 51.6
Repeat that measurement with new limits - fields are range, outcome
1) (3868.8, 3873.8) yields 45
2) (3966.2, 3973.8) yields 20.7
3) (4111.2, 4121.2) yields 71.4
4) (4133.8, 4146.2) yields 67.5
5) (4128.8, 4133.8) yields 65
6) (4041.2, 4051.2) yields 60.5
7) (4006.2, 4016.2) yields 65.1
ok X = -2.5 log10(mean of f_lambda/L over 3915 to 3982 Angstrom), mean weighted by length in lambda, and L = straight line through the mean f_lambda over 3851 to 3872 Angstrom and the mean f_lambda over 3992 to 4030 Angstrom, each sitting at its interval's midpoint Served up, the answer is 0.483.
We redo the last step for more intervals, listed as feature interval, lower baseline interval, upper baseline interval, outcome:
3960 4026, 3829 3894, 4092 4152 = 0.03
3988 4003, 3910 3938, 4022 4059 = -0.21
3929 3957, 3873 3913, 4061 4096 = 0.45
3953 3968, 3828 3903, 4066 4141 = 0.36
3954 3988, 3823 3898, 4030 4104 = 0.28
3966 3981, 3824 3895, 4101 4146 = 0.46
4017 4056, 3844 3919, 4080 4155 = -0.06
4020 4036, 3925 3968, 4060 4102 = -0.21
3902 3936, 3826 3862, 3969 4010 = 0.20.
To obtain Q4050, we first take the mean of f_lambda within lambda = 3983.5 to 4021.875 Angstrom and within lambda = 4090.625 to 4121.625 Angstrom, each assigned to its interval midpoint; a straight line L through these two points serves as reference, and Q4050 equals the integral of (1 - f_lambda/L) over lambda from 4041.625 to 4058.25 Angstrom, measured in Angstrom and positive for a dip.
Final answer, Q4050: 1.0 Angstrom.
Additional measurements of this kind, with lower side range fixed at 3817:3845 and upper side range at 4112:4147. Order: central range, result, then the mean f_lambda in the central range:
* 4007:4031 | -4.5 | 65.5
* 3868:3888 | -4.2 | 45.4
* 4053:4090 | -1.9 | 64.8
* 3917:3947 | 9.4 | 30.3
